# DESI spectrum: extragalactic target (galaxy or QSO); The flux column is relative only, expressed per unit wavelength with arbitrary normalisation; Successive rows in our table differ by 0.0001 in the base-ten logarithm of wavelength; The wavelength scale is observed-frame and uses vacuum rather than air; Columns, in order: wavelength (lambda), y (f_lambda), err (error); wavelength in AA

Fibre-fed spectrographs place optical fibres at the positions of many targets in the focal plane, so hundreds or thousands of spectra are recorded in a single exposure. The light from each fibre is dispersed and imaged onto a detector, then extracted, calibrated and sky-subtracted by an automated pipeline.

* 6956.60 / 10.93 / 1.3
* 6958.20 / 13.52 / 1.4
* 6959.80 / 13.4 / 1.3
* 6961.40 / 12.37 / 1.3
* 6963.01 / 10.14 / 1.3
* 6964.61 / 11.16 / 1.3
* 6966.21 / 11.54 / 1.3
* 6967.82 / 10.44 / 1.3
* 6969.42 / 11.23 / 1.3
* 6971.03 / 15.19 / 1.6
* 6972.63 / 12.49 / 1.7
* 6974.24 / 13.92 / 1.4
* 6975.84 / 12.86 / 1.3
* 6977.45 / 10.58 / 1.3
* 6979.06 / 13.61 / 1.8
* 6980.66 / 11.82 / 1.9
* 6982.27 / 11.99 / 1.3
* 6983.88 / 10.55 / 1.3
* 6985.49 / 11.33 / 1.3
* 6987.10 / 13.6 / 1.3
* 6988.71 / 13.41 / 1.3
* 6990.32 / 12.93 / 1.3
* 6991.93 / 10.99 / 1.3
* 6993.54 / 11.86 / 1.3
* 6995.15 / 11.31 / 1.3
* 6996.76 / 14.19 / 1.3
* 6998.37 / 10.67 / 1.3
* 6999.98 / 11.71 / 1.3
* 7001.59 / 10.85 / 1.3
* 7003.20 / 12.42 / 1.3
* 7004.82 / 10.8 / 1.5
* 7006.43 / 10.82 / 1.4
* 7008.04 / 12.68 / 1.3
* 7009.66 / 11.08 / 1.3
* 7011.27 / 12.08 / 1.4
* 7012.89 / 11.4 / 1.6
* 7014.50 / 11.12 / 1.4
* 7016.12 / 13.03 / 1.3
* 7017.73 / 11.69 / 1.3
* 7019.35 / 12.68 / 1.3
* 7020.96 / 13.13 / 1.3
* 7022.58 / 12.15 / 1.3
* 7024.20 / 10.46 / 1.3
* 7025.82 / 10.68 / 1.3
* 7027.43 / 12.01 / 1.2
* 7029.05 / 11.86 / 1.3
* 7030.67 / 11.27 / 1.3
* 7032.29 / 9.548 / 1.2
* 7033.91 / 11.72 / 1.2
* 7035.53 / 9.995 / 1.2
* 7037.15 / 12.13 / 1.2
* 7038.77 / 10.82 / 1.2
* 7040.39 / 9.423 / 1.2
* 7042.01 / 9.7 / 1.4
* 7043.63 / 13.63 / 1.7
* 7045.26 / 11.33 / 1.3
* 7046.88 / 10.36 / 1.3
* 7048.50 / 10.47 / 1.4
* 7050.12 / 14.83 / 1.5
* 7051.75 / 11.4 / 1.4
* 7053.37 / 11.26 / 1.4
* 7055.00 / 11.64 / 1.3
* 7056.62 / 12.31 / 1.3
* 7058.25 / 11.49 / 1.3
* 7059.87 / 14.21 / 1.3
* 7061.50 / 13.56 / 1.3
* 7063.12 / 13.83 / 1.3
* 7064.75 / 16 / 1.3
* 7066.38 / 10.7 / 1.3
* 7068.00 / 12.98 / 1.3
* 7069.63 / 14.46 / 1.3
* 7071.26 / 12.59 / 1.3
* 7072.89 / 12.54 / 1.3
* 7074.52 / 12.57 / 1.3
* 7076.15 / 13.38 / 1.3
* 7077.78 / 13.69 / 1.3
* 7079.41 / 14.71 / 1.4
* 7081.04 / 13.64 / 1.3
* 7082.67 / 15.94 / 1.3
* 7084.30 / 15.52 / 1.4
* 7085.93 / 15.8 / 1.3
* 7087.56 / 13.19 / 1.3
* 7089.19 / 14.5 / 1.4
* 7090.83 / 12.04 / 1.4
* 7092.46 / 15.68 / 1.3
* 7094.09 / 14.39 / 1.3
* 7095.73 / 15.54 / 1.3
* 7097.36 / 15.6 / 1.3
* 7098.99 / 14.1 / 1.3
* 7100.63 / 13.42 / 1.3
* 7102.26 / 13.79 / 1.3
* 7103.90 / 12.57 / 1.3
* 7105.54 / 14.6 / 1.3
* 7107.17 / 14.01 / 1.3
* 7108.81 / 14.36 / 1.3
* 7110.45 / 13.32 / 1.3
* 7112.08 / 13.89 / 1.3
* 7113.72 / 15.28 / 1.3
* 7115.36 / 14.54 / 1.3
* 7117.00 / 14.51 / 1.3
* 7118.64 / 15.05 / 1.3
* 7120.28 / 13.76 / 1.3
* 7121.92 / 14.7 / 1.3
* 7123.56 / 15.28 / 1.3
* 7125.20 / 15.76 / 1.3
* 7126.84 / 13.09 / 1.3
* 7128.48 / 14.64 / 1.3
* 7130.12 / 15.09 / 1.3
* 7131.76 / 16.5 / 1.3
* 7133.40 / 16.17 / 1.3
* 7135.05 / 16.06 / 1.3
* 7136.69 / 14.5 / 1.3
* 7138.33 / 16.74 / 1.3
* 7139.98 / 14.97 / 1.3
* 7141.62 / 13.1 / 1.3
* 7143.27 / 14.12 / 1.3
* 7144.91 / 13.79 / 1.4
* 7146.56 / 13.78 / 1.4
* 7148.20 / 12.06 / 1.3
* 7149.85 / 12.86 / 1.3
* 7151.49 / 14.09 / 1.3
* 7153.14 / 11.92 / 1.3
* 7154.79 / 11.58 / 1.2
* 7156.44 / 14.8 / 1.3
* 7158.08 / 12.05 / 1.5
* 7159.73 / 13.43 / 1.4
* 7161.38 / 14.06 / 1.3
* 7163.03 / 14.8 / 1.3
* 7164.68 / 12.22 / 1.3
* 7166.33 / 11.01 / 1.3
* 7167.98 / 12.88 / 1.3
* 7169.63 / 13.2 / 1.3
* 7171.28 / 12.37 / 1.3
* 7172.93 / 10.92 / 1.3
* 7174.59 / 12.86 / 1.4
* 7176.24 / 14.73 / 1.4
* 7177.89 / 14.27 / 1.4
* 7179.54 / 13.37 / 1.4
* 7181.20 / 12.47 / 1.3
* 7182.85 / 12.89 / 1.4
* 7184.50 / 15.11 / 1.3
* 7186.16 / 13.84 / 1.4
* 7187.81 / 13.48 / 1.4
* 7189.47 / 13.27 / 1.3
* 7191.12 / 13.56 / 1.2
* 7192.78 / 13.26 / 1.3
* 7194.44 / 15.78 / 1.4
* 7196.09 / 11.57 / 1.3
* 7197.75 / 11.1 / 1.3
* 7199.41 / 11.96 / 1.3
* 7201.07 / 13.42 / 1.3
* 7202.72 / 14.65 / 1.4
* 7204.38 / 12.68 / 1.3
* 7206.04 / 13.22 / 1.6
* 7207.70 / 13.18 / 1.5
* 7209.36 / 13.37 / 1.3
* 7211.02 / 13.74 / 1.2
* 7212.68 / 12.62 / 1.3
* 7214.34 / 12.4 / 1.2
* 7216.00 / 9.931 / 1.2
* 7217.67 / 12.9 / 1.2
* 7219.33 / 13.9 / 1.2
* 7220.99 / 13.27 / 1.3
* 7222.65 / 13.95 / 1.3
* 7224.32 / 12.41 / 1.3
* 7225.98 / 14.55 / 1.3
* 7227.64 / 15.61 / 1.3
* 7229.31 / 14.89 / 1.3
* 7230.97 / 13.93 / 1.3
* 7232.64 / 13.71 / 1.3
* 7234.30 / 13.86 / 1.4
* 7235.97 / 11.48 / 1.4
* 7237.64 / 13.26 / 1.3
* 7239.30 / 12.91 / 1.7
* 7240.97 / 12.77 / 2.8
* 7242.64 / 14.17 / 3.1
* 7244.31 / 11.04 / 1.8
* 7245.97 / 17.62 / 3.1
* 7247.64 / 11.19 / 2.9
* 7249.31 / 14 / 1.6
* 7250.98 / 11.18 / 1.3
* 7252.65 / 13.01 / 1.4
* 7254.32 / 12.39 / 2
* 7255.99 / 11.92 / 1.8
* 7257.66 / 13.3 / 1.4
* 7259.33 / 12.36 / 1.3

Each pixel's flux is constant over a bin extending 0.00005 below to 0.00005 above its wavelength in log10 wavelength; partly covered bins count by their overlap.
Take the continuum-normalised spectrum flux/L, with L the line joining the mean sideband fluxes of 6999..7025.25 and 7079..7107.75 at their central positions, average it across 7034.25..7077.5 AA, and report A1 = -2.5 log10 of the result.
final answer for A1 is 0.08 mag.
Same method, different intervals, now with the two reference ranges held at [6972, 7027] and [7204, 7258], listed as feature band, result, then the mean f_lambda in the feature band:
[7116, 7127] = -0.17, 14.7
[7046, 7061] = 0.02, 12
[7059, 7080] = -0.10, 13.5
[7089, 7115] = -0.14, 14.2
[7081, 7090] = -0.20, 14.9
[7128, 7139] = -0.23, 15.7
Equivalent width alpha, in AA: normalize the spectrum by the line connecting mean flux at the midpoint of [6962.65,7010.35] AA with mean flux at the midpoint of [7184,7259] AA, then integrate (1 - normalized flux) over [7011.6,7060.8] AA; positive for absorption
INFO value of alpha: 2.5 AA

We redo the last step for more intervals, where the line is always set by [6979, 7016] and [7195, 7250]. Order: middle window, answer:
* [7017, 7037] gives 1.0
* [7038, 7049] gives 1.2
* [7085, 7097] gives -2.0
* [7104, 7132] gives -4.3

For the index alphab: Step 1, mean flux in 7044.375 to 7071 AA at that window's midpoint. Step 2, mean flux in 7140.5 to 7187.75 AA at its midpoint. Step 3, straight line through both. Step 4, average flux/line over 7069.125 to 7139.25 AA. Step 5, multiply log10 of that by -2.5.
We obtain -0.13 mag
